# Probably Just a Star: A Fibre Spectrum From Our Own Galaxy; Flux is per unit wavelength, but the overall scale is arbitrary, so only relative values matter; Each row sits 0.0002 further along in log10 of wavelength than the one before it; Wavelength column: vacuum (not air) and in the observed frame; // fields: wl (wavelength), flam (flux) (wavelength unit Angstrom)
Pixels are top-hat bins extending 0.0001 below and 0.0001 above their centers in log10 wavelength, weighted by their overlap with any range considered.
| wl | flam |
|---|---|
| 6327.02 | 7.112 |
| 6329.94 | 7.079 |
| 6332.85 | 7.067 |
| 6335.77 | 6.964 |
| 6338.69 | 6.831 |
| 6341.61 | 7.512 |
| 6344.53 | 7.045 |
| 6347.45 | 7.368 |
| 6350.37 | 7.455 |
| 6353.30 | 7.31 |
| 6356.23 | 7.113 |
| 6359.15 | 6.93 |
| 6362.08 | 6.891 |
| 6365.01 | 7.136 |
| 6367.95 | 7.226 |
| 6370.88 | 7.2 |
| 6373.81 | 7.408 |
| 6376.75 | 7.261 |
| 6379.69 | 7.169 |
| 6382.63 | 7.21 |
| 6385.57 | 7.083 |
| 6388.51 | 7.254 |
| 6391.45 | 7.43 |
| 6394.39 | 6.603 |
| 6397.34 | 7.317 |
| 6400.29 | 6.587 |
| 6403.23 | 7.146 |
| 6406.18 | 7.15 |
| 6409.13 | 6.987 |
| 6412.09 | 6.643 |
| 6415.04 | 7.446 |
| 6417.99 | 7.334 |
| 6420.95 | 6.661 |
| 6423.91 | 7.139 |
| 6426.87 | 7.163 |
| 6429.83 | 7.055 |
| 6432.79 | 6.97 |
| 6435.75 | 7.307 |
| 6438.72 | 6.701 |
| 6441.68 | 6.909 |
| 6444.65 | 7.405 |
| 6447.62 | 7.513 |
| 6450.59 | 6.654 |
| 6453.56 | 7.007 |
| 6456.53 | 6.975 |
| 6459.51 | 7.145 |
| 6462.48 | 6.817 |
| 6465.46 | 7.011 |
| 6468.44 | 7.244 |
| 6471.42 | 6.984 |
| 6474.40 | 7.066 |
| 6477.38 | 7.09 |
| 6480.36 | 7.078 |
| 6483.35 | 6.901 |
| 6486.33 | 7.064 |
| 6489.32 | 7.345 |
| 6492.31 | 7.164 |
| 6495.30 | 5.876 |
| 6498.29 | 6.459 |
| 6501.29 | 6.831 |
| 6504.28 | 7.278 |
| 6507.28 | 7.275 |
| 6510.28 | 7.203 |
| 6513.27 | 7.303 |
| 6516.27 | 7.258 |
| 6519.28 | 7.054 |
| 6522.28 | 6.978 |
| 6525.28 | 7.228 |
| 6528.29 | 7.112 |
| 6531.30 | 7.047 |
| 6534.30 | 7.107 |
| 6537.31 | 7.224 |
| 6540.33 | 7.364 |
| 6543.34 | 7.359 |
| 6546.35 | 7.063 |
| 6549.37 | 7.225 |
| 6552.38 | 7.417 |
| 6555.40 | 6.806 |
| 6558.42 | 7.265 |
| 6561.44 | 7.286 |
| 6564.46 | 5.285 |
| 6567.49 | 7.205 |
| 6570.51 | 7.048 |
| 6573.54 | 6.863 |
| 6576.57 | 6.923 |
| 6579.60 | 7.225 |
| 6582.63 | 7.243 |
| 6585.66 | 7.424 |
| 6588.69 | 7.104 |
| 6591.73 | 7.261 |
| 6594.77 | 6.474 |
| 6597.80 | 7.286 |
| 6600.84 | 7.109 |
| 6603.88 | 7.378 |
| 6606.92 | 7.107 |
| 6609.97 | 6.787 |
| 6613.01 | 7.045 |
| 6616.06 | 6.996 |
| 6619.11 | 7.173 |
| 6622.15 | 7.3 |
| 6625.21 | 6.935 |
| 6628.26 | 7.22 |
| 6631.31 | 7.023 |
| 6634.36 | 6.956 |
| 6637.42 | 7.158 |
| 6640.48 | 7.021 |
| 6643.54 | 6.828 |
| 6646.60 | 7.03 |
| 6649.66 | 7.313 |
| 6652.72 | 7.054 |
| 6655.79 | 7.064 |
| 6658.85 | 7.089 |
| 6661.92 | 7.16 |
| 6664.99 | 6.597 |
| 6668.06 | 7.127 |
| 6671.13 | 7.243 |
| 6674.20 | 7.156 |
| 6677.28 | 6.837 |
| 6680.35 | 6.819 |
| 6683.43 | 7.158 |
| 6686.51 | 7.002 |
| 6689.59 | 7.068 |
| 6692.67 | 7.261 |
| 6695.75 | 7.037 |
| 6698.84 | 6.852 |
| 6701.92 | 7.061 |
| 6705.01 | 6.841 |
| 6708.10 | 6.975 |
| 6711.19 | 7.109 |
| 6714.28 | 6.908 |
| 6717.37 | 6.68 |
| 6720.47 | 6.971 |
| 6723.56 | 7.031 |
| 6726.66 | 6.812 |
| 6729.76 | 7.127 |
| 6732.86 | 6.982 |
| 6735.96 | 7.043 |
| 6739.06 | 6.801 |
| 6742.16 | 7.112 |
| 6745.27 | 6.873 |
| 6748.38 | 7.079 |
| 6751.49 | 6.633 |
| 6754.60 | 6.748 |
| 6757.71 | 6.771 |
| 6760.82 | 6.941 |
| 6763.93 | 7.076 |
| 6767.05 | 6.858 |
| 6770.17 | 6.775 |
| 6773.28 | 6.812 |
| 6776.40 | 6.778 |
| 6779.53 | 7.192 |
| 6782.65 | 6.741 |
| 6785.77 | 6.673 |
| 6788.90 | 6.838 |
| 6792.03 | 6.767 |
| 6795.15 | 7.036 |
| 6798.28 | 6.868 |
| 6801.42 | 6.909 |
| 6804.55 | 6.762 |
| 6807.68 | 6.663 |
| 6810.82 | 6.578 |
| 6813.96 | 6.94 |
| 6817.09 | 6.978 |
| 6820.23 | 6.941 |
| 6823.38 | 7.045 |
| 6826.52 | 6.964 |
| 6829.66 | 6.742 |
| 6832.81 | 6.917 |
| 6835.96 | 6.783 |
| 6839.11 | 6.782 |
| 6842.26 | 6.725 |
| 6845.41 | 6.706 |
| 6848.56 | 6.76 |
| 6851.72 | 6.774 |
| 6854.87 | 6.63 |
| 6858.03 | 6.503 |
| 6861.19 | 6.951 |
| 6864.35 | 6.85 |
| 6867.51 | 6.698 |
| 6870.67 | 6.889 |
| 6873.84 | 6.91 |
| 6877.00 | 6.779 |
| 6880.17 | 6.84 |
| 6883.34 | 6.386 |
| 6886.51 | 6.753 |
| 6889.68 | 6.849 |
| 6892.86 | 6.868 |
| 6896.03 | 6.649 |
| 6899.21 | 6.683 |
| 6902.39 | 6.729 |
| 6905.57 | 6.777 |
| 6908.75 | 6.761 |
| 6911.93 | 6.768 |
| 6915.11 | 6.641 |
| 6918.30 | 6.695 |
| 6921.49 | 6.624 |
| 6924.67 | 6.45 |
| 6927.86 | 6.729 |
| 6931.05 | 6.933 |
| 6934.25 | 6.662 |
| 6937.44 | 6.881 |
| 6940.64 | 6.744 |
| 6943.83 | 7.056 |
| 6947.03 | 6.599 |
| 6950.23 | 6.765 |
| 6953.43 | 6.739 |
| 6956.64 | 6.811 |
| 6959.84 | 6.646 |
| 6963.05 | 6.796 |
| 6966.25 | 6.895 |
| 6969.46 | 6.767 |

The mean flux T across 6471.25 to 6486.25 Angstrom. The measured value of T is 7.03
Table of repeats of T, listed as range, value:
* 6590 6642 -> 7.07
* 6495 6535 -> 7.03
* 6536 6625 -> 7.07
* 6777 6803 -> 6.87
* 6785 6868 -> 6.81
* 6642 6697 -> 7.05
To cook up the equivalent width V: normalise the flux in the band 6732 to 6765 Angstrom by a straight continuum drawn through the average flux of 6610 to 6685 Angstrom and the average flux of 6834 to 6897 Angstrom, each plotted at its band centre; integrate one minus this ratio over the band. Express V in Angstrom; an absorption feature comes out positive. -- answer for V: 0.0 Angstrom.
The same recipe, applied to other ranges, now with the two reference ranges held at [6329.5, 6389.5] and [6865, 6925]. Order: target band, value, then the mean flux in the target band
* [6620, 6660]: -0.80 Angstrom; 7.08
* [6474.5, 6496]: 0.27 Angstrom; 6.98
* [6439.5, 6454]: 0.02 Angstrom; 7.09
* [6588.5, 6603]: -0.17 Angstrom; 7.06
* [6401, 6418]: 0.12 Angstrom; 7.08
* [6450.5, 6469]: 0.25 Angstrom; 6.99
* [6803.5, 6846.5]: -0.23 Angstrom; 6.83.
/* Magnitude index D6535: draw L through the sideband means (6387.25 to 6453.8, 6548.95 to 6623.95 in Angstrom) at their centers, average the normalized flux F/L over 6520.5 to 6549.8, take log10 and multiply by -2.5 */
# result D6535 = -0.02 mag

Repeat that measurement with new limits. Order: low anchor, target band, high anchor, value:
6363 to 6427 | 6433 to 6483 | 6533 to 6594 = 0.01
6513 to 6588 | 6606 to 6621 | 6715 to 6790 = 0.00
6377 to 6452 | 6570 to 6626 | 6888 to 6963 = -0.02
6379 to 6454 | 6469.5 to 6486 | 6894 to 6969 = 0.00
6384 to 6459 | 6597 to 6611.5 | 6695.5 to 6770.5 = -0.02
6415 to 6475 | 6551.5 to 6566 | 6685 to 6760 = 0.04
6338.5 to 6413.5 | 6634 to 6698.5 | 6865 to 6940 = -0.02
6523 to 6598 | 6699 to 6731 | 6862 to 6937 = 0.00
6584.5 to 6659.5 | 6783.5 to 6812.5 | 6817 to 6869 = 0.01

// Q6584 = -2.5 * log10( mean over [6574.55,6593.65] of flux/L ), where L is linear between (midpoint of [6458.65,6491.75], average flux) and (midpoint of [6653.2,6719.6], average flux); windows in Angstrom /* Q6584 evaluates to -0.02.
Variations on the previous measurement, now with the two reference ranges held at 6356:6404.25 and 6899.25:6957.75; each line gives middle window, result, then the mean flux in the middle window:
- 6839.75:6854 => 0.01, 6.74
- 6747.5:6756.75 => 0.01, 6.8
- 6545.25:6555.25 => -0.03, 7.18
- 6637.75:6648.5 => -0.01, 6.99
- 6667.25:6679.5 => -0.02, 7.08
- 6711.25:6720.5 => 0.00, 6.87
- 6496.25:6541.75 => -0.01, 7.1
